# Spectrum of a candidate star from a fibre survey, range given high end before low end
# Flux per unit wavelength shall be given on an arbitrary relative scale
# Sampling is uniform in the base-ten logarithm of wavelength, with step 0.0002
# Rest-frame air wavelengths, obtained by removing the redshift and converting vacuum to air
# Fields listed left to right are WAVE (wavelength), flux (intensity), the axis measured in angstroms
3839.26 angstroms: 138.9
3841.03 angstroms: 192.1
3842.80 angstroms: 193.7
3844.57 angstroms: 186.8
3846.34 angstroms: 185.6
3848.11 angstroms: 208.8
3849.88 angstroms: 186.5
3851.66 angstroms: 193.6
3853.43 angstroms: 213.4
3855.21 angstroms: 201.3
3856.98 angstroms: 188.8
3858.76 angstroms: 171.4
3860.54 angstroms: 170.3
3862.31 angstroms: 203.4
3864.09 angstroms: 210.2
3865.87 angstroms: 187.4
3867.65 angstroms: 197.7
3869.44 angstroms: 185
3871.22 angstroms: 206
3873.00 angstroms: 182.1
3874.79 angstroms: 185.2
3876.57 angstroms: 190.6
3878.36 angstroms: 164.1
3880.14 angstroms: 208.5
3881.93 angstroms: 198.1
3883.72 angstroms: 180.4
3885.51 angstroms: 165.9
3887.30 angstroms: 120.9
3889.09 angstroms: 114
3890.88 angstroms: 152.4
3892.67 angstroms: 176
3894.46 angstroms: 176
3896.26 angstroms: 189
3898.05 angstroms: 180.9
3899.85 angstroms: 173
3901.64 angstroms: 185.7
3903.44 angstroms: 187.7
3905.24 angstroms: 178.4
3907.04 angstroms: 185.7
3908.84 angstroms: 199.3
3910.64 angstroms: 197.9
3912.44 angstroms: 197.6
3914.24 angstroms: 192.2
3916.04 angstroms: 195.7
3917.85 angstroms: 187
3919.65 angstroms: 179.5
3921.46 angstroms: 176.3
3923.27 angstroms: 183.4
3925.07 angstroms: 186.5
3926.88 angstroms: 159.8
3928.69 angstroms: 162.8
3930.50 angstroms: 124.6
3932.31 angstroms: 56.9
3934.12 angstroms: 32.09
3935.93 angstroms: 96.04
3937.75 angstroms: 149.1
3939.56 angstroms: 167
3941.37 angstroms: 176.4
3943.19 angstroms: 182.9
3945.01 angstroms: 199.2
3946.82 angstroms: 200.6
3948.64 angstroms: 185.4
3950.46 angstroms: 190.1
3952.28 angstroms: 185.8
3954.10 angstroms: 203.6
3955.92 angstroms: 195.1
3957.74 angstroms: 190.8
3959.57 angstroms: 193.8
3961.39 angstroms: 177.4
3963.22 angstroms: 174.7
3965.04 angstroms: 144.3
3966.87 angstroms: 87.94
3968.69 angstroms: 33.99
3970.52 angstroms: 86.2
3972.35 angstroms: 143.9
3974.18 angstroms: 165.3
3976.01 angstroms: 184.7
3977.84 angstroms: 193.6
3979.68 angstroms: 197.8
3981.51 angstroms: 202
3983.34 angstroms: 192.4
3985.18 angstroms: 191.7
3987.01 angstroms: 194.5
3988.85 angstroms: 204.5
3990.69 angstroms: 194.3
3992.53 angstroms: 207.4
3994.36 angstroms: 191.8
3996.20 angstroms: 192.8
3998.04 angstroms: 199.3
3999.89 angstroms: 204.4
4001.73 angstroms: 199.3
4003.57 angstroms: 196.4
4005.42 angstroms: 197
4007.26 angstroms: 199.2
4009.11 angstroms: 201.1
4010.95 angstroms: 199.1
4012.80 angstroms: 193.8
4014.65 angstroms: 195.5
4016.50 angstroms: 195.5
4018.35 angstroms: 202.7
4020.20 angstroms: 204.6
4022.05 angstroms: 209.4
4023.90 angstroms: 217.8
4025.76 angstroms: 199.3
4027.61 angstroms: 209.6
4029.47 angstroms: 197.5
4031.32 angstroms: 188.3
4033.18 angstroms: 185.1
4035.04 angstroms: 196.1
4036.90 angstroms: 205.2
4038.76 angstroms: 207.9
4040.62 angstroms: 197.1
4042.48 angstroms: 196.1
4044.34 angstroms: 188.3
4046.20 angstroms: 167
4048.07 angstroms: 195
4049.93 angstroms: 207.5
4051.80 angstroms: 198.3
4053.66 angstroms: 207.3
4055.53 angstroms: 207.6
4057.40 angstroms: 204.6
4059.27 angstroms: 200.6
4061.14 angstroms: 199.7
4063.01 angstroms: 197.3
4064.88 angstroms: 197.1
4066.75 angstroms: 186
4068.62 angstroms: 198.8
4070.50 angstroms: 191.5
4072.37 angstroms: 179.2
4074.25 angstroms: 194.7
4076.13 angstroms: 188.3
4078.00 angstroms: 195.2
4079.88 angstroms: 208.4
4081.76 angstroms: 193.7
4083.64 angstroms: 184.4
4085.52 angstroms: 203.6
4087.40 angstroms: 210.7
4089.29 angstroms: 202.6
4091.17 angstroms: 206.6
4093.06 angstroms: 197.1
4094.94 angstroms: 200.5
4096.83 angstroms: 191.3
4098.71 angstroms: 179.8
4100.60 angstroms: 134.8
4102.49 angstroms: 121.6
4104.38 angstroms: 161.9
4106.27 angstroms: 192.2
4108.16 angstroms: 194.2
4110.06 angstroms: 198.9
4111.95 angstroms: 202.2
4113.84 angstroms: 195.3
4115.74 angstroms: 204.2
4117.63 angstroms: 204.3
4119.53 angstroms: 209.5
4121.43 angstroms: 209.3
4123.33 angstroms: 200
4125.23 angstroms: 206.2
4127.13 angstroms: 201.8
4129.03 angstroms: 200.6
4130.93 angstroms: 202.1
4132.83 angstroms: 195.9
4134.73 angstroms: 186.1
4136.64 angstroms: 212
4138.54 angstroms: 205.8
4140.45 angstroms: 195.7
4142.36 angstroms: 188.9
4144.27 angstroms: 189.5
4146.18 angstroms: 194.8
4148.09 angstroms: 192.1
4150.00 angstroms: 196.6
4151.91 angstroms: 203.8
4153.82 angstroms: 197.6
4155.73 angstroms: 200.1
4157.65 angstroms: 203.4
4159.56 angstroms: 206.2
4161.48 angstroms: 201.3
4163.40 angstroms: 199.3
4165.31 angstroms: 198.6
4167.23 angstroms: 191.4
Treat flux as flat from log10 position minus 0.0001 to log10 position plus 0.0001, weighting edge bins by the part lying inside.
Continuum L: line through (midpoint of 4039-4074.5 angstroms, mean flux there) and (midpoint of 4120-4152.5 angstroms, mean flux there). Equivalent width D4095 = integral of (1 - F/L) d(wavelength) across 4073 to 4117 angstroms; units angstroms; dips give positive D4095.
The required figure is 1.69 angstroms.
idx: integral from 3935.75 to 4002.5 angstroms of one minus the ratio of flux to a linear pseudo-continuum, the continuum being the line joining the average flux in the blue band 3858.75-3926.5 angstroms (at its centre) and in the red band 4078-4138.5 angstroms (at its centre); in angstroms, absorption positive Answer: 3.7 angstroms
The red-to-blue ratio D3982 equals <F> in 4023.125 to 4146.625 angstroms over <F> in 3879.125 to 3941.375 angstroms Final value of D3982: 1.18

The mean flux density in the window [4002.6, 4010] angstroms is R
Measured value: 198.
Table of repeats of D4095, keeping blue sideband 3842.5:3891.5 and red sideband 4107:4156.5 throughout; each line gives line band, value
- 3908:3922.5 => -0.29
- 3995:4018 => -0.68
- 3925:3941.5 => 5.42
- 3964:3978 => 4.65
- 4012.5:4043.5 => -1.08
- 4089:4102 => 0.85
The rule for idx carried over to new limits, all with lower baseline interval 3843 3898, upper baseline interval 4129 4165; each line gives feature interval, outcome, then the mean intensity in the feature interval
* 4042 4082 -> -0.4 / 196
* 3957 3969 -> 2.6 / 148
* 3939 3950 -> 0.1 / 186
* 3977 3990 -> -0.5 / 197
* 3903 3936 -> 4.0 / 163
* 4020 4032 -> -0.8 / 204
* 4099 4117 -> 1.6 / 179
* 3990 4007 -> -0.7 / 198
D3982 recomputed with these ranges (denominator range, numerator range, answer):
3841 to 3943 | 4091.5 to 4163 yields 1.11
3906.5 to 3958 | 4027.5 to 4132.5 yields 1.14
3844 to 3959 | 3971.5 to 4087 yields 1.11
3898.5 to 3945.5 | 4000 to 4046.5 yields 1.20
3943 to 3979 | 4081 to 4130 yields 1.16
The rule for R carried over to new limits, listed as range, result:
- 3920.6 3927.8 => 176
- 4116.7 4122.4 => 207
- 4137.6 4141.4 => 201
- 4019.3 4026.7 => 208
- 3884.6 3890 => 134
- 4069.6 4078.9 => 190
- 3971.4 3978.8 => 171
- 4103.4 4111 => 186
